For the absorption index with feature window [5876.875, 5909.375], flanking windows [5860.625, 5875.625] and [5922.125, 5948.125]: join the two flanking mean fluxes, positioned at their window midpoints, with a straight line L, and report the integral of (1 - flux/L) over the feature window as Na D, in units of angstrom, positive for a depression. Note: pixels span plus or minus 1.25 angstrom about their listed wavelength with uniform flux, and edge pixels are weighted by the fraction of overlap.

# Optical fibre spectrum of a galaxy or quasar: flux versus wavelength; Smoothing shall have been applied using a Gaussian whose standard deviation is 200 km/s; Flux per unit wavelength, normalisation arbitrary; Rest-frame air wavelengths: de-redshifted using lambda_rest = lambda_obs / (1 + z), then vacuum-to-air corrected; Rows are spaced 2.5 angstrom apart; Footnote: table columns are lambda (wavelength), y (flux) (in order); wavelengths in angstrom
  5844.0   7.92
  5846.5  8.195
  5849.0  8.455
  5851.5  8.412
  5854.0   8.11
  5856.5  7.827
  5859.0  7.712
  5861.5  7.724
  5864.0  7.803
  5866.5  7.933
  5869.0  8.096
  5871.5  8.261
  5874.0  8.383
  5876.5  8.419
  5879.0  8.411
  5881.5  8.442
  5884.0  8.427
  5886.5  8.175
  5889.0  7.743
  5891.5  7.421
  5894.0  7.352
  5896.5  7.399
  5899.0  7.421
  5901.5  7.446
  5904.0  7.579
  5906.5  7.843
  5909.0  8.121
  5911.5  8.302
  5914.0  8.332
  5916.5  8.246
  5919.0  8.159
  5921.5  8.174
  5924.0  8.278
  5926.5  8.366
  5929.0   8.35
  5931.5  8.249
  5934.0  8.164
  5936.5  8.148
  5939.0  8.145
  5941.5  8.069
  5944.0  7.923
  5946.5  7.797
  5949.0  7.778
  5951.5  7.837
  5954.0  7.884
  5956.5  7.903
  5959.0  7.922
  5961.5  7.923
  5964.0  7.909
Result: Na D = 1.0 angstrom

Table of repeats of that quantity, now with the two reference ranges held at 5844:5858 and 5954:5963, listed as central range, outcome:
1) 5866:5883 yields -0.39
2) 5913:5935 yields -0.73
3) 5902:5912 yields 0.17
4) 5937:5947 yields -0.07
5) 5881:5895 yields 0.29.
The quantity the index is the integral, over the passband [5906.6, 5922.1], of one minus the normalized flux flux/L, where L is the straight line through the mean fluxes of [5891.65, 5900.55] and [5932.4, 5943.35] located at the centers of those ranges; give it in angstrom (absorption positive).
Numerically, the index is -1.0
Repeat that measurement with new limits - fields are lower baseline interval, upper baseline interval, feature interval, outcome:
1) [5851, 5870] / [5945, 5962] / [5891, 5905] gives 0.8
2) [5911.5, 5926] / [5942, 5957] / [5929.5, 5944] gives -0.2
